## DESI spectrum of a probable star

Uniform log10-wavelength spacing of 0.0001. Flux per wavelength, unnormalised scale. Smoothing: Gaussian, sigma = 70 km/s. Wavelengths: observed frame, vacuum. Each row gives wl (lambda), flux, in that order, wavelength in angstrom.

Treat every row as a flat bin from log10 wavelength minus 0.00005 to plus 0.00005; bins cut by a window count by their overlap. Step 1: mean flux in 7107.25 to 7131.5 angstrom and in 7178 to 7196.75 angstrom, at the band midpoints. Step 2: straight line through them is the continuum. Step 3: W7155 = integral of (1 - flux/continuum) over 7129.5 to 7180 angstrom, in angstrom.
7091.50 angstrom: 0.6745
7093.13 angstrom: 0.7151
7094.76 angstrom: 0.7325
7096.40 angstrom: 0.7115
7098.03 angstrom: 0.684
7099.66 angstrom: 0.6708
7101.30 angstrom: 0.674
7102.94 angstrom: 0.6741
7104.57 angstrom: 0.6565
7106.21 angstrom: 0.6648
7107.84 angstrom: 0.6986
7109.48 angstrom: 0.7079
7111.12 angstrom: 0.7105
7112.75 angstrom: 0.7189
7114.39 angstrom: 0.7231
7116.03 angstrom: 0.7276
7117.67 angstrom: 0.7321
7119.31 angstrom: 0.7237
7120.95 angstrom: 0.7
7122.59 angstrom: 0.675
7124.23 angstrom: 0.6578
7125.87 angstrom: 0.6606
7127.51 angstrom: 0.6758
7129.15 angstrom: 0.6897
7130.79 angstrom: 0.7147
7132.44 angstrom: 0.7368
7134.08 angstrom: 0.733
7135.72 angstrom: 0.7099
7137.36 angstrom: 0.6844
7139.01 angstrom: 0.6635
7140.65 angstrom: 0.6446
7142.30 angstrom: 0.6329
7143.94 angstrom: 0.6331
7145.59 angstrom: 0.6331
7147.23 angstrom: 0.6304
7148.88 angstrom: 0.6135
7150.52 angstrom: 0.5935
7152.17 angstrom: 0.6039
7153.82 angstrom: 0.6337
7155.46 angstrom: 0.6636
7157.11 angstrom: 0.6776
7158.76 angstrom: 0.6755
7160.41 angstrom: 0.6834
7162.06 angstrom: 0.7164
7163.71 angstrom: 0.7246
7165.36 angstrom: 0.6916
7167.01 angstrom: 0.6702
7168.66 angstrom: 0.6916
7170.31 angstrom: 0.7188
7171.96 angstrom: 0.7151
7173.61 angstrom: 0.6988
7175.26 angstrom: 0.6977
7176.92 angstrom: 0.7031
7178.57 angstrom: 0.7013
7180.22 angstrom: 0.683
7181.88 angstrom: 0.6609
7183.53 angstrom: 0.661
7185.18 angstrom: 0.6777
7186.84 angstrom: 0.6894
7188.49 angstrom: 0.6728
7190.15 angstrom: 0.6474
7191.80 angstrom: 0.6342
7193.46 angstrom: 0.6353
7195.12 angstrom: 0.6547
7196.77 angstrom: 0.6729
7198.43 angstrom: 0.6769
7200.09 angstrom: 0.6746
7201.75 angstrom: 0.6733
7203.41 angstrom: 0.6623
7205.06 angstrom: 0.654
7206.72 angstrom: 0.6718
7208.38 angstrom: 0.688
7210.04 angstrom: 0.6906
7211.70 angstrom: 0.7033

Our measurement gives 0.42 angstrom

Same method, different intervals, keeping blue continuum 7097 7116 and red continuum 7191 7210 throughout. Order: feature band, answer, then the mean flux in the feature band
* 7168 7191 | -0.6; 0.687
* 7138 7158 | 1.3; 0.636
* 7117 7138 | -0.4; 0.7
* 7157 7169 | -0.3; 0.692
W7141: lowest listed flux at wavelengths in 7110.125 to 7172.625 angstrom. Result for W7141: 0.5935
